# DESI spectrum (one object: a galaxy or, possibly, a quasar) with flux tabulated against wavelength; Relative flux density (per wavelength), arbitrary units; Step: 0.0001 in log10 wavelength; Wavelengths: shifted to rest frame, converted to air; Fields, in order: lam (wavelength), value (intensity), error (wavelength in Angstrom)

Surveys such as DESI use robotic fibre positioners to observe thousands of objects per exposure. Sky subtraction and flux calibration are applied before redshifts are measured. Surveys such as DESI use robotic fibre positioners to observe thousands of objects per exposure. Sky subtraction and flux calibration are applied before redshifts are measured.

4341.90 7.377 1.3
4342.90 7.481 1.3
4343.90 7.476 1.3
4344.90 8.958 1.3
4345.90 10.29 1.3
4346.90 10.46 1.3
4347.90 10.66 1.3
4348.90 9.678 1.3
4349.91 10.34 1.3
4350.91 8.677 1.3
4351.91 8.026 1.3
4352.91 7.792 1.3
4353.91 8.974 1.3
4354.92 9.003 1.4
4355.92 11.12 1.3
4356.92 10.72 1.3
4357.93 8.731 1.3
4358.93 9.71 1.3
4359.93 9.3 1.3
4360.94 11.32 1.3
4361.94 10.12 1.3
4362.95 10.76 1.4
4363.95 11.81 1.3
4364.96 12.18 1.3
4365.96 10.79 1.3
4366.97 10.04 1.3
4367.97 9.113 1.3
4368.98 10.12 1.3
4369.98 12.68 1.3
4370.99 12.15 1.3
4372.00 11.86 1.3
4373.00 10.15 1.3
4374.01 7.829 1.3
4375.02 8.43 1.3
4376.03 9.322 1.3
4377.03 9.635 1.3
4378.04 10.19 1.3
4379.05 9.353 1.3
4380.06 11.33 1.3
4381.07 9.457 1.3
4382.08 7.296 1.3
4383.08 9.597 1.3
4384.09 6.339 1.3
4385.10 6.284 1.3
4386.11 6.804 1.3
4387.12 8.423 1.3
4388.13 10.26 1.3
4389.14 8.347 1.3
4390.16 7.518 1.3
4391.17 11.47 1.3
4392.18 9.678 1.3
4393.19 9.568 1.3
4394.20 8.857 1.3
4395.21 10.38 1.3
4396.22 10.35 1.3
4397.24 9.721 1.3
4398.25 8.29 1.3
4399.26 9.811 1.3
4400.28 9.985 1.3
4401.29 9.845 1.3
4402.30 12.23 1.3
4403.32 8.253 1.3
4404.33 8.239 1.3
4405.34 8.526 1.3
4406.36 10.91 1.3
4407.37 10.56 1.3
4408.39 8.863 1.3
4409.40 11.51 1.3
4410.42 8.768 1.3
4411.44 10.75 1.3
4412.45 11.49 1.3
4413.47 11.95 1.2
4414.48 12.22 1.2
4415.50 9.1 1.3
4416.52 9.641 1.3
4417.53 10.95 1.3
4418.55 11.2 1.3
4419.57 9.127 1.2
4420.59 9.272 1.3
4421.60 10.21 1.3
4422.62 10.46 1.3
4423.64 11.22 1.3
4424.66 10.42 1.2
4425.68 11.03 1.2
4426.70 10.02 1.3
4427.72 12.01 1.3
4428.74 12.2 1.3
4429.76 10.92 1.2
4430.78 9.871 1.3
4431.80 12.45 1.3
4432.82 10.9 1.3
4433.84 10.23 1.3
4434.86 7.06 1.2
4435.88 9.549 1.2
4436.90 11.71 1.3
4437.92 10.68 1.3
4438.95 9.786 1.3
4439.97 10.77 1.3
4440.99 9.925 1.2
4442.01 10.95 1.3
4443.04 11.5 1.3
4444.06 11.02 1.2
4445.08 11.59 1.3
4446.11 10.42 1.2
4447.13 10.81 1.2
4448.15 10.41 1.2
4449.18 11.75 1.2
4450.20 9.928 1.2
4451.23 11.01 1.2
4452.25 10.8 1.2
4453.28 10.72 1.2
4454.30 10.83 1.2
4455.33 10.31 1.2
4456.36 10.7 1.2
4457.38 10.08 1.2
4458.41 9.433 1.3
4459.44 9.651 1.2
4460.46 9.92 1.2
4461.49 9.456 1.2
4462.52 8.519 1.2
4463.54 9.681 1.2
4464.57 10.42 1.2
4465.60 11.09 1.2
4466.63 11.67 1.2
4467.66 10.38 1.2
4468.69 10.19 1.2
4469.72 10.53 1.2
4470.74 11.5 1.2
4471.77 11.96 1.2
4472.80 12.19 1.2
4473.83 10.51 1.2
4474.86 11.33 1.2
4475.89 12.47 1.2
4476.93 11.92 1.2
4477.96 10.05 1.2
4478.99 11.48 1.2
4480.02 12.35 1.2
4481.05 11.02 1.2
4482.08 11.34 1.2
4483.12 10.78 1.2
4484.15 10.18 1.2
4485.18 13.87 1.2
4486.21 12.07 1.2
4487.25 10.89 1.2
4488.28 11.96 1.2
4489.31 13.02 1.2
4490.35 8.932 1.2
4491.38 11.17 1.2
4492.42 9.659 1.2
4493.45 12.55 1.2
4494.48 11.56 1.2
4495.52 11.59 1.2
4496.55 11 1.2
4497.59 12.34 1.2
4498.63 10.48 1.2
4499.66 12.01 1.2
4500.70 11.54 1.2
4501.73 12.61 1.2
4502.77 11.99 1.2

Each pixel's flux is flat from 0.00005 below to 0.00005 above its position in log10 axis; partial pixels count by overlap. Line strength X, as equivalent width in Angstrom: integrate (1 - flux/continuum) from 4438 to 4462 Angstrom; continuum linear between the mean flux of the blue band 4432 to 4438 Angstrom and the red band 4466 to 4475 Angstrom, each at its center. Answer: 0.0 Angstrom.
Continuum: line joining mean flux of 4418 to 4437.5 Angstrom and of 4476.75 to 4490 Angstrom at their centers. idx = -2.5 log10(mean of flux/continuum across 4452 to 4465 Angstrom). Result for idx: 0.11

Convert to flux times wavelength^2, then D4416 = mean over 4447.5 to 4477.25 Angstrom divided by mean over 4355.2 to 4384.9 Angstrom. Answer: 1.11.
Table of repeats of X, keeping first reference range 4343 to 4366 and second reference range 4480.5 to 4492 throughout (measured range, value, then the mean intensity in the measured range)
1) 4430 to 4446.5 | 0.4 Angstrom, 10.5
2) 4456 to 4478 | 1.0 Angstrom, 10.6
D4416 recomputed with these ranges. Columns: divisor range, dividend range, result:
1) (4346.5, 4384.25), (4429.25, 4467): 1.10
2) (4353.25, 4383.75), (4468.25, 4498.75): 1.19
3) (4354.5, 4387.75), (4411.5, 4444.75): 1.12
